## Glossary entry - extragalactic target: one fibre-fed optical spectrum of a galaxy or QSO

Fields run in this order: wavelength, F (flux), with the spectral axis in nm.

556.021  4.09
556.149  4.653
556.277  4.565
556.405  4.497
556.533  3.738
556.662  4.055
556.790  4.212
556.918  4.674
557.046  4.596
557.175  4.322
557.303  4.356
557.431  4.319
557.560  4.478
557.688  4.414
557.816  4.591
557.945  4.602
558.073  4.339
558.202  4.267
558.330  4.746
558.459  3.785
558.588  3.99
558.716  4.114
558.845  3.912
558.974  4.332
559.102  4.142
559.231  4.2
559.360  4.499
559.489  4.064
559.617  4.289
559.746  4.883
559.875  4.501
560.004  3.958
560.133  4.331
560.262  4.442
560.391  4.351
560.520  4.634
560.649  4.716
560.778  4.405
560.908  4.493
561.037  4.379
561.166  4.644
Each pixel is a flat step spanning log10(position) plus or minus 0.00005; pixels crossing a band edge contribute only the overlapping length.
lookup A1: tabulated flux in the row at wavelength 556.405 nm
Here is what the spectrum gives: 4.497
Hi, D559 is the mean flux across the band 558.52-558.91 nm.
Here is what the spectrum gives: 4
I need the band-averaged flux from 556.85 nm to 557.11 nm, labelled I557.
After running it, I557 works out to 4.64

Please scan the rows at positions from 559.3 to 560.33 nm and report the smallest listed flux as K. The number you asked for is 3.958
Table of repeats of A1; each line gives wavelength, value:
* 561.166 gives 4.644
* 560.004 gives 3.958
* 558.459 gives 3.785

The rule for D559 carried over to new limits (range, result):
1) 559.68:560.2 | 4.42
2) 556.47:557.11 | 4.25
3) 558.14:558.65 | 4.2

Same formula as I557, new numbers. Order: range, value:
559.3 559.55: 4.28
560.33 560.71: 4.57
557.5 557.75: 4.45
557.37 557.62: 4.39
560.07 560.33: 4.39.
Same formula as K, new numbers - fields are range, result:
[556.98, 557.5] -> 4.319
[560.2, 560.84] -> 4.351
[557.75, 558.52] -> 3.785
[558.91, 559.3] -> 4.142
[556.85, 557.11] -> 4.596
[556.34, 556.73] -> 3.738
